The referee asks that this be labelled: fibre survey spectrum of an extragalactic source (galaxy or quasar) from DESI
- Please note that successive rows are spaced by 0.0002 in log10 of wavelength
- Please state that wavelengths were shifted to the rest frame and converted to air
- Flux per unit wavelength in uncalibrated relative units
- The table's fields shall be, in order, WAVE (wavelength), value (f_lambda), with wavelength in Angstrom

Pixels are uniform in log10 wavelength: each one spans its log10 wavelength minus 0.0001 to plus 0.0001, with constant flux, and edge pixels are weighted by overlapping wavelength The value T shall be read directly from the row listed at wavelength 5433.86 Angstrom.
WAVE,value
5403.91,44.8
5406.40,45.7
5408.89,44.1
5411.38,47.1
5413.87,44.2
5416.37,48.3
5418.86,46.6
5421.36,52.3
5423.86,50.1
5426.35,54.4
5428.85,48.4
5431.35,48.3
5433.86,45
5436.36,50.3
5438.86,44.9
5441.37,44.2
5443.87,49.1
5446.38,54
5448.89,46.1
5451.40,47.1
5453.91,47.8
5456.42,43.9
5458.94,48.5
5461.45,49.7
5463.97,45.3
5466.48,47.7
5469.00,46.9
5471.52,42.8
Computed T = 45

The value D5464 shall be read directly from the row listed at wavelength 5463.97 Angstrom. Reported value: 45.3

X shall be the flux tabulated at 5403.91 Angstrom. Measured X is 44.8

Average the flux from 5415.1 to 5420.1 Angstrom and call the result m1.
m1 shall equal 47.4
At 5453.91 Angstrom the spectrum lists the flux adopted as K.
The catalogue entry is 47.8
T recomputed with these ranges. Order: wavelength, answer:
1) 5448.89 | 46.1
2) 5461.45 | 49.7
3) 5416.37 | 48.3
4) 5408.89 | 44.1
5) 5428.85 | 48.4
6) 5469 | 46.9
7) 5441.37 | 44.2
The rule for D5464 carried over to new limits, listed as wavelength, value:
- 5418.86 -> 46.6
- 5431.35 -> 48.3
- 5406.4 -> 45.7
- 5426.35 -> 54.4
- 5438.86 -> 44.9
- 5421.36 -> 52.3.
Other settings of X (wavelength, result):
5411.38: 47.1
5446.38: 54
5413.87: 44.2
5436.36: 50.3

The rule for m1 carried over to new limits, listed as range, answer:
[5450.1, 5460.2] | 46.8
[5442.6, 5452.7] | 49.1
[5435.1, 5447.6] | 48.5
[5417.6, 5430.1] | 50.4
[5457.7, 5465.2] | 47.8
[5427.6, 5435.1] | 47.2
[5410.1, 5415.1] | 45.7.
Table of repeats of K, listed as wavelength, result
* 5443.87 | 49.1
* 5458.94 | 48.5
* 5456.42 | 43.9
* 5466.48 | 47.7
